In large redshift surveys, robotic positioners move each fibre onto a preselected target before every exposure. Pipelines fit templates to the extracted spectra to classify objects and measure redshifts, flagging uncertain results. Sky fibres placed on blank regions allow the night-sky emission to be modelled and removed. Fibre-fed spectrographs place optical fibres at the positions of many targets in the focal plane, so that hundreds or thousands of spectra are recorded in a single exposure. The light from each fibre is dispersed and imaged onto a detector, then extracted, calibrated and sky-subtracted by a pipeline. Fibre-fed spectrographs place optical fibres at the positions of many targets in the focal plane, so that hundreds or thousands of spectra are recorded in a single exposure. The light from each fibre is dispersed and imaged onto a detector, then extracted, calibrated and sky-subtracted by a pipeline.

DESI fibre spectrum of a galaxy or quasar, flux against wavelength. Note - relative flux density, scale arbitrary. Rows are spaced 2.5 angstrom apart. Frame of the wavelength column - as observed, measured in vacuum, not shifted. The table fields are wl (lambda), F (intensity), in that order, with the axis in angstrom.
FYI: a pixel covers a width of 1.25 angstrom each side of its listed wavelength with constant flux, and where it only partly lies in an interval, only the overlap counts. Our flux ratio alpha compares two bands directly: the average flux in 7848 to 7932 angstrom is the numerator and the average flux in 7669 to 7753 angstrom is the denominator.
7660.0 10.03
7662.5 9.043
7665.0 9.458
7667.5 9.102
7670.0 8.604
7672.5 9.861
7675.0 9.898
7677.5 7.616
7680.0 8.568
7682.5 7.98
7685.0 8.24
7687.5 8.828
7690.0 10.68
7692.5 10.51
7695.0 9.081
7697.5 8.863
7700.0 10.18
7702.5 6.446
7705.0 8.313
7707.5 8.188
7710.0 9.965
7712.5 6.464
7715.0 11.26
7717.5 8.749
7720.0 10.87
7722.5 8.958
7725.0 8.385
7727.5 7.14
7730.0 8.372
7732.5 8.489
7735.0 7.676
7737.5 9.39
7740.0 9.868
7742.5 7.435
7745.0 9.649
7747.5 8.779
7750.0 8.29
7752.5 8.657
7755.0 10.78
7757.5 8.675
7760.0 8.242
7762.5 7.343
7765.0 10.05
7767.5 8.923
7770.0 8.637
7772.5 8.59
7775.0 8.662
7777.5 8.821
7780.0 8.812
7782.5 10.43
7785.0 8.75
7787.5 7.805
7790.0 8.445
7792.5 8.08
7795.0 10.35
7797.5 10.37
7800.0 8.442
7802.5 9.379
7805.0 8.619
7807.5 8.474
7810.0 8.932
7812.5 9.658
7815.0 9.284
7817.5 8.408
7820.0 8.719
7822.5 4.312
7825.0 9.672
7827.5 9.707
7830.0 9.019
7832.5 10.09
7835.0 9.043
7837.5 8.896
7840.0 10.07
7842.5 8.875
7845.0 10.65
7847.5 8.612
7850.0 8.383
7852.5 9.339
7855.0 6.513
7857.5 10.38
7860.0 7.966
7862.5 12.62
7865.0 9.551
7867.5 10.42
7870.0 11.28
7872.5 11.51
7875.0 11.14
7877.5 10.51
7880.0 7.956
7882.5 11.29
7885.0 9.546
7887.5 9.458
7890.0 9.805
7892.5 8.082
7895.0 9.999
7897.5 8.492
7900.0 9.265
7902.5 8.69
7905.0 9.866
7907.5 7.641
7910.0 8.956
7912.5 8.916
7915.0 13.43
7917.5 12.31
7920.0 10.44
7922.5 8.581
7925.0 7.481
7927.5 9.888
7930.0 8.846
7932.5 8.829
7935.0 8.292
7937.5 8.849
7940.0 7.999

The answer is 1.1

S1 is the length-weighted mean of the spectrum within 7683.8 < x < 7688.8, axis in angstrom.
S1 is 8.56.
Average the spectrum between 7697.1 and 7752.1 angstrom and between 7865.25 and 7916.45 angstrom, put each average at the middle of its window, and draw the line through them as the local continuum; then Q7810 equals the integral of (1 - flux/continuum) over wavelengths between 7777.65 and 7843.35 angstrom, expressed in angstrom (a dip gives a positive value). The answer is 2.4 angstrom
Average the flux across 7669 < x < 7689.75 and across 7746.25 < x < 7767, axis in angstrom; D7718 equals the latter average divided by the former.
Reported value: 1.01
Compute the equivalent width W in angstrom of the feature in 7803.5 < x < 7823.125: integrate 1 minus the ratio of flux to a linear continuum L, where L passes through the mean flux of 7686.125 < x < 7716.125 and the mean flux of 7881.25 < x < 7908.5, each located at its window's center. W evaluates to 1.6 angstrom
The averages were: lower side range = 9.05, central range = 8.44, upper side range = 9.3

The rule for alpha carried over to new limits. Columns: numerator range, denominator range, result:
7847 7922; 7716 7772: 1.11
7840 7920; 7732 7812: 1.10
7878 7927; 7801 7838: 1.08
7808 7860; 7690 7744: 1.01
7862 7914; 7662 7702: 1.07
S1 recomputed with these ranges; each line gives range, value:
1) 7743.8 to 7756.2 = 9.22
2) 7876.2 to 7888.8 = 9.76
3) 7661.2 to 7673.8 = 9.22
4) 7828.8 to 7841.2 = 9.42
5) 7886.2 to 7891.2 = 9.63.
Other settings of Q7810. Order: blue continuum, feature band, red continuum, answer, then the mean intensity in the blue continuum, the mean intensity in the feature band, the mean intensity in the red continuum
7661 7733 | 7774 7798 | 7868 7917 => 0.81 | 8.91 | 9.02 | 9.83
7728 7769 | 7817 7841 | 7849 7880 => 1.92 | 8.76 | 8.79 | 9.9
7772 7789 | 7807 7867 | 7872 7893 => 2.39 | 8.84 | 9.07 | 9.93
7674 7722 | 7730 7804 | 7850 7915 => 2.72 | 8.98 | 8.88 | 9.62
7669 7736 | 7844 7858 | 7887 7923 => 0.79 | 8.83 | 8.87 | 9.62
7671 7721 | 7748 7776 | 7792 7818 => 0.88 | 9.02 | 8.81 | 9.14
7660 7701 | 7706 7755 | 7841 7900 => 2.57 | 9.18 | 8.82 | 9.66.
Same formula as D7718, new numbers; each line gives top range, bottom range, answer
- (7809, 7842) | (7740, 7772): 1.01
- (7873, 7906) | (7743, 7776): 1.09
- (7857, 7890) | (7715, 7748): 1.16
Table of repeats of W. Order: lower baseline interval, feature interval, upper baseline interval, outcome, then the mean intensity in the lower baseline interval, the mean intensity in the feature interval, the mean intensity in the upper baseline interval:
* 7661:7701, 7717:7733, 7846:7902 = 0.9 angstrom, 9.16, 8.72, 9.63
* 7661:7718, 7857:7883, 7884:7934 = -2.9 angstrom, 8.96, 10.4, 9.42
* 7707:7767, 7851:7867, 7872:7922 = 0.3 angstrom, 8.83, 9.43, 9.82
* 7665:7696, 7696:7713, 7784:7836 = 1.1 angstrom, 9.1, 8.44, 8.84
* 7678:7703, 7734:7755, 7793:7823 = 0.1 angstrom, 8.97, 8.85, 8.84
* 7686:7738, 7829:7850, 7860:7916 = 0.5 angstrom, 8.89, 9.35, 9.87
